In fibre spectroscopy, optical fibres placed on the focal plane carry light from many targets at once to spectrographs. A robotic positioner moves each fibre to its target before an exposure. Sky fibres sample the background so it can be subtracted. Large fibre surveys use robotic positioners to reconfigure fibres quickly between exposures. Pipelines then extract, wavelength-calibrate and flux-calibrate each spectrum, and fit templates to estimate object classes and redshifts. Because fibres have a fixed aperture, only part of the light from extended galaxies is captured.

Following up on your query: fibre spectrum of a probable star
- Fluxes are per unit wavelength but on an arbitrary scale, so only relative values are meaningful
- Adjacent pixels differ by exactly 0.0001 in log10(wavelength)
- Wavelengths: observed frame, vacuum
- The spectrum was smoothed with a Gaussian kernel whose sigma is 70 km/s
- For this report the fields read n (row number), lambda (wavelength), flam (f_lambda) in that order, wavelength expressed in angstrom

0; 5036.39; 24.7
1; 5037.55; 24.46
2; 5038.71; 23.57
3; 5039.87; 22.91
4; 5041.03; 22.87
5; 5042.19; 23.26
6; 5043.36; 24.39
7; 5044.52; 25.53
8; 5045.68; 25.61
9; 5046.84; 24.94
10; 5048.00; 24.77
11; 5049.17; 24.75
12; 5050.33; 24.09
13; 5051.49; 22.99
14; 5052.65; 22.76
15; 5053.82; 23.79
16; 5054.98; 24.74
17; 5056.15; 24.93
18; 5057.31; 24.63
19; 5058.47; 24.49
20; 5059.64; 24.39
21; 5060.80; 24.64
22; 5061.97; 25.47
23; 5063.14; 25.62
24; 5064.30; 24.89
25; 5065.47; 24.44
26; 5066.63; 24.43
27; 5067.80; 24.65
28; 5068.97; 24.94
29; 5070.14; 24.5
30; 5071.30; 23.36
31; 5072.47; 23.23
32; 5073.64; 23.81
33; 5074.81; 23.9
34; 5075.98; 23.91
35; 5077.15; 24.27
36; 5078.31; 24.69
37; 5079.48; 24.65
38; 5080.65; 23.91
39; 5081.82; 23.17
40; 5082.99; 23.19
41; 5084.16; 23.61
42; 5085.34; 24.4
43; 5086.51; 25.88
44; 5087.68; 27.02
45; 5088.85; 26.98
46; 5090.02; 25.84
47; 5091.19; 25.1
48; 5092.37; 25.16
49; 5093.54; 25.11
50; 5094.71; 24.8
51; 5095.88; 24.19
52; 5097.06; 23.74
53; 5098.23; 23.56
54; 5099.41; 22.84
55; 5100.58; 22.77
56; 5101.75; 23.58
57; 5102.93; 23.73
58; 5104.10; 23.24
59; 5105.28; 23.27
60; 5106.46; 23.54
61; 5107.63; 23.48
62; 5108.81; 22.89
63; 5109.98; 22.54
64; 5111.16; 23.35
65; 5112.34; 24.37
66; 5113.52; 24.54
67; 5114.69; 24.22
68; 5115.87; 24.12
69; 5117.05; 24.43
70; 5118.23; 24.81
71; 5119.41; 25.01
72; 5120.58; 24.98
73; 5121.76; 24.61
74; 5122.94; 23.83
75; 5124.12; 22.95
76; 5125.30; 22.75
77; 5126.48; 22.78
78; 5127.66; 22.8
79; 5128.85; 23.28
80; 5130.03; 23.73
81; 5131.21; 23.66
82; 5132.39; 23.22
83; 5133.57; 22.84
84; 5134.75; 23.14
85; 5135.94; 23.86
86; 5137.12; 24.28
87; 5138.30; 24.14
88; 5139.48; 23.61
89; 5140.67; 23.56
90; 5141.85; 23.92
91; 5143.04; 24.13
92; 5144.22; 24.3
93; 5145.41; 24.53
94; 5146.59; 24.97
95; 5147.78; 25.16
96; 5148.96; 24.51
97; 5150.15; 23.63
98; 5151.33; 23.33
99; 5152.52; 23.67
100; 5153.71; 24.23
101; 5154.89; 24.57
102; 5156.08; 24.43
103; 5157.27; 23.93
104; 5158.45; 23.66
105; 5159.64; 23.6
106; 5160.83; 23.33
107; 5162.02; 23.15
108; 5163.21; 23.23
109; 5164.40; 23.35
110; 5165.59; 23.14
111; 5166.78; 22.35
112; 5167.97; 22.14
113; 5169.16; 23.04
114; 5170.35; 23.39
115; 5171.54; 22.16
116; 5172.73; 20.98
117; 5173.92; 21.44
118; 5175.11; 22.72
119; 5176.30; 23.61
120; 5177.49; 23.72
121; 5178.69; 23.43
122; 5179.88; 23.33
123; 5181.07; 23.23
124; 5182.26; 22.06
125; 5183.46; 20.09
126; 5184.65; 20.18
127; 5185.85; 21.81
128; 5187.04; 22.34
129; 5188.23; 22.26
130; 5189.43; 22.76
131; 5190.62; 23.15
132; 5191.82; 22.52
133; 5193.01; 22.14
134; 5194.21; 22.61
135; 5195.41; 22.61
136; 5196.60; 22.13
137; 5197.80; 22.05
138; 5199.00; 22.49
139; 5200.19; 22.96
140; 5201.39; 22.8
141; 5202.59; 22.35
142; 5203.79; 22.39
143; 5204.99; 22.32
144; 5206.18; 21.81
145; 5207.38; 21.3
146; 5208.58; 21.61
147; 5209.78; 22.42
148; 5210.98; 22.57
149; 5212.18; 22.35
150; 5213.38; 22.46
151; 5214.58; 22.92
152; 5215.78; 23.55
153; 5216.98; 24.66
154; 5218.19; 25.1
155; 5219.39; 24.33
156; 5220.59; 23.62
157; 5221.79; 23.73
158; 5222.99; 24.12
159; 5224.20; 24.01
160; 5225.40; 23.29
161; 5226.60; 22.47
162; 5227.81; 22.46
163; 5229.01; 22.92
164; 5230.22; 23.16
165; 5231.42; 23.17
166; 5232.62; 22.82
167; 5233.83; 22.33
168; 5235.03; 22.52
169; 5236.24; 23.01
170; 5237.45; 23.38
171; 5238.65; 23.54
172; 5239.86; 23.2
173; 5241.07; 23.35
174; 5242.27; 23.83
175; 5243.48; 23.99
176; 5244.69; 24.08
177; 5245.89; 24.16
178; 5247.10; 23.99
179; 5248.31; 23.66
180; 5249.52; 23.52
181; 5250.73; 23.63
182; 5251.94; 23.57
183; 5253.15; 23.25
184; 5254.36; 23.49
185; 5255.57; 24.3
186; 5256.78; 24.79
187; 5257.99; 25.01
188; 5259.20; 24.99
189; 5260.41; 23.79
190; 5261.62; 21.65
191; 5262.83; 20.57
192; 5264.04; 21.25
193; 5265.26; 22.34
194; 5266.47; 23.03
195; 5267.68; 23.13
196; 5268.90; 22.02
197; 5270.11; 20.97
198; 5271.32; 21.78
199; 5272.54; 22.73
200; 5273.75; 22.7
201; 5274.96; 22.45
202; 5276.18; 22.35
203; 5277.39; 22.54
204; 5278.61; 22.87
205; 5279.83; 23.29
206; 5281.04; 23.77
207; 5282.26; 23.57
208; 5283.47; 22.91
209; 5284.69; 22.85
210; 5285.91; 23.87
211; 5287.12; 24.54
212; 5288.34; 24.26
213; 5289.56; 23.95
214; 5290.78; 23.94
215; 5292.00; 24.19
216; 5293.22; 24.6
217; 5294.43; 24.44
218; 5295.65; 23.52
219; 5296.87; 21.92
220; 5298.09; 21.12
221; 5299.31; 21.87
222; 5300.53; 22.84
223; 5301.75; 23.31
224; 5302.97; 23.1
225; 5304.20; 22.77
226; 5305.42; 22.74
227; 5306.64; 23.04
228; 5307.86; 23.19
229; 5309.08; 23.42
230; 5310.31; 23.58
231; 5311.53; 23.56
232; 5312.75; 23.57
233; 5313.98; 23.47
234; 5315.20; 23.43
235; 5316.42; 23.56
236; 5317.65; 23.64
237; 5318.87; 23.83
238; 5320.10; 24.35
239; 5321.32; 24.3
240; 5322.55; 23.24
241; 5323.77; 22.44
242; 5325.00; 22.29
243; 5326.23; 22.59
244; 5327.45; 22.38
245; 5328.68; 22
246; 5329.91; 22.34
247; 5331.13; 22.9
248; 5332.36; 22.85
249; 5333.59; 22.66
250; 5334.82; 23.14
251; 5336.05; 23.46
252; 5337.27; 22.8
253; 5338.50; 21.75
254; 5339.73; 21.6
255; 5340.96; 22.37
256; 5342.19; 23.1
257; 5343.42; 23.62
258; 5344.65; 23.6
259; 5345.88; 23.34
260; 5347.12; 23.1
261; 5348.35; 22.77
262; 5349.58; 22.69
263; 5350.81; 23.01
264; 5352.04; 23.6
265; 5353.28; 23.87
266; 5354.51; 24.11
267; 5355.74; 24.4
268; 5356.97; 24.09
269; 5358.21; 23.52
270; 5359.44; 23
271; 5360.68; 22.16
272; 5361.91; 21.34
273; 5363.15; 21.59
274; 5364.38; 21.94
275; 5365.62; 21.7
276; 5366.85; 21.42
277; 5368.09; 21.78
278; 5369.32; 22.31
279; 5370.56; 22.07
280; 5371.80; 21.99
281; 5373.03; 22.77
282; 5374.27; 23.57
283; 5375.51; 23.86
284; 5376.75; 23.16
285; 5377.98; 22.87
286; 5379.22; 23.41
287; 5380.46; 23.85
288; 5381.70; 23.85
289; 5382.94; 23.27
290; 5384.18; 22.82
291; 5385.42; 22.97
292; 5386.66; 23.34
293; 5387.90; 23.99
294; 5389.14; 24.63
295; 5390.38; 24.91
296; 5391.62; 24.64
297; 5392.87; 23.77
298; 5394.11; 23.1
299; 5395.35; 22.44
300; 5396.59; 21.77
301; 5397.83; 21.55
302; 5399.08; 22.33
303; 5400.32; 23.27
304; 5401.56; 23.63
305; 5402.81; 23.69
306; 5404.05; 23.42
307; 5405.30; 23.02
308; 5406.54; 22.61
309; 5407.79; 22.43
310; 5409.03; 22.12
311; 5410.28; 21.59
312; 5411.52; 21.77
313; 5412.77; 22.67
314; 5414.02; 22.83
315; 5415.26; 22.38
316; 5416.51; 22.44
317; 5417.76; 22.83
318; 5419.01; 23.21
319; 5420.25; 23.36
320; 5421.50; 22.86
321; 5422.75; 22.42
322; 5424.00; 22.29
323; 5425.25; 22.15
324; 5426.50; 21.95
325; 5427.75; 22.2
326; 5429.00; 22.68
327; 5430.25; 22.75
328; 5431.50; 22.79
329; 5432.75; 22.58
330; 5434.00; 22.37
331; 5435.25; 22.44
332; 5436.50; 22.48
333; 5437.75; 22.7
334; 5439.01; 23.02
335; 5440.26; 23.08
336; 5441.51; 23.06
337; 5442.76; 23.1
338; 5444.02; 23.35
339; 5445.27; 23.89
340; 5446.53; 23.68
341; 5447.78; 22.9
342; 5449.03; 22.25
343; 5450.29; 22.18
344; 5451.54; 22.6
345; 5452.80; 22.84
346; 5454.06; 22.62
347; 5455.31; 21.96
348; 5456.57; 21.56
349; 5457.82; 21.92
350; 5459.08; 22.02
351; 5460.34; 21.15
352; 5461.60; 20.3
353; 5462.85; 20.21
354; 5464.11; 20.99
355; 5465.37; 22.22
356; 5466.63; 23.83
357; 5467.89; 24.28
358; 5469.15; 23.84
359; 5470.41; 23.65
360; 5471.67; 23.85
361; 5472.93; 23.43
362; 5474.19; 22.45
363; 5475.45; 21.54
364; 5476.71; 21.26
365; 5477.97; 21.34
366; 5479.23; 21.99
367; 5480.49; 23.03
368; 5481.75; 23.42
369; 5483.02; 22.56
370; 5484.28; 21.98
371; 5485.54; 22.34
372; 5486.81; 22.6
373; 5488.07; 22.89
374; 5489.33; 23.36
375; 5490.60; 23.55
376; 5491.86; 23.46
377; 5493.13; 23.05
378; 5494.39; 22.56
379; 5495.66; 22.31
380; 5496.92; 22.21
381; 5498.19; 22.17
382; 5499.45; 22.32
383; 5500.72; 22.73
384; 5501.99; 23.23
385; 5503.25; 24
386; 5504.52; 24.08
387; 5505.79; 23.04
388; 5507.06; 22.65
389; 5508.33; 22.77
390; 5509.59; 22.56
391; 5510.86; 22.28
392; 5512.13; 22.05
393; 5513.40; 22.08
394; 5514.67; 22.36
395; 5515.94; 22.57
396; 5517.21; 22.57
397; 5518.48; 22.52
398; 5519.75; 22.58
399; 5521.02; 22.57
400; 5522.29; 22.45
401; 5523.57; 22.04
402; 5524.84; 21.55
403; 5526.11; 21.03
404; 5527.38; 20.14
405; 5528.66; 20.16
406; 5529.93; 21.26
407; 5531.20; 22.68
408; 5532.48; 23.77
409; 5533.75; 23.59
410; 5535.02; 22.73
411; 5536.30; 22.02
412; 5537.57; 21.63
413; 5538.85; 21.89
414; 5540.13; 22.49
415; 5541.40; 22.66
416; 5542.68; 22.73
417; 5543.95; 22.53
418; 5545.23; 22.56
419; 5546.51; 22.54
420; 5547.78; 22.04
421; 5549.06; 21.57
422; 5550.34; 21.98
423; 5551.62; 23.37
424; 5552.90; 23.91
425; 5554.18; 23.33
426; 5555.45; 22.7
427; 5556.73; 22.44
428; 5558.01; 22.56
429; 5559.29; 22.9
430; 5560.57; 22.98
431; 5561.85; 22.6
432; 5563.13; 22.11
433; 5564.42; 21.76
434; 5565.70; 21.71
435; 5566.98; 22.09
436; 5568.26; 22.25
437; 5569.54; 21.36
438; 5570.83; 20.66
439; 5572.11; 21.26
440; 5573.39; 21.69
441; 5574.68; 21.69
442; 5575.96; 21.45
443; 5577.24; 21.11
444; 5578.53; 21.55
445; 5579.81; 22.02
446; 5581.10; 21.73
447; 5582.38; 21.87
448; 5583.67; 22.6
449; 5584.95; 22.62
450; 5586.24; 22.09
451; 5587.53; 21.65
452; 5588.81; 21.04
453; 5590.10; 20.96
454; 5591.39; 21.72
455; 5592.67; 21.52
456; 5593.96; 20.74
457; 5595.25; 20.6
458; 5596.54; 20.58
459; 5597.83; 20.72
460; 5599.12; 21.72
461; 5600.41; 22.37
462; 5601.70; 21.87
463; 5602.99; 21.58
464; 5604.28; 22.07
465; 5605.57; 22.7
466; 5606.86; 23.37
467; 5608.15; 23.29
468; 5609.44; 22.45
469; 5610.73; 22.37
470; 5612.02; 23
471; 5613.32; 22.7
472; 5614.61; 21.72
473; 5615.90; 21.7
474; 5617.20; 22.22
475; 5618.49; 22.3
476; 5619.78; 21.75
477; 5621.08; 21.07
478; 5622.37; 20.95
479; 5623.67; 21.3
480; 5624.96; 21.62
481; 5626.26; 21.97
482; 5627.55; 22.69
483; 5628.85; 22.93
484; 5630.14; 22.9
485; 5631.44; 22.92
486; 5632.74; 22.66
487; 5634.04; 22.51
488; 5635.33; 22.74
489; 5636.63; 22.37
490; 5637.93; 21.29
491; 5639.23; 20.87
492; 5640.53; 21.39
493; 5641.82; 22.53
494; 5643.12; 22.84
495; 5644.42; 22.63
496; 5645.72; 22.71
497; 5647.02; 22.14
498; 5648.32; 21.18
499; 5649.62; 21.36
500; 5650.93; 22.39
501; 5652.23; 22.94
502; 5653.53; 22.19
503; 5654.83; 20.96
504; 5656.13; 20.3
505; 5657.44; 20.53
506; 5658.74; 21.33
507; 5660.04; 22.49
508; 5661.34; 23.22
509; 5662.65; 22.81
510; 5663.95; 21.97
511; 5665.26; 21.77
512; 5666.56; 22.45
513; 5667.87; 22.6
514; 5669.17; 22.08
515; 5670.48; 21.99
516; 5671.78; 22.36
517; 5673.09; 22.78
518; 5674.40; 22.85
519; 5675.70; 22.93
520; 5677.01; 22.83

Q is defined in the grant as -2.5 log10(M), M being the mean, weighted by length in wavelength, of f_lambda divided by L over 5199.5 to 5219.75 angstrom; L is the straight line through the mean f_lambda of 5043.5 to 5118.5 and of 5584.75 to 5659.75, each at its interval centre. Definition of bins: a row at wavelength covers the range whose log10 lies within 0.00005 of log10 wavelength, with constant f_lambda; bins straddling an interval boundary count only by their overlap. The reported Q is 0.04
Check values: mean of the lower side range 24.3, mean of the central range 22.8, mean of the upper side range 21.9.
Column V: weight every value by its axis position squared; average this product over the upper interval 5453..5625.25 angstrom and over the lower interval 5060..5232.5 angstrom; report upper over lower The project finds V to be 1.09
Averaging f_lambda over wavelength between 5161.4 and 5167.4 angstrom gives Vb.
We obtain 23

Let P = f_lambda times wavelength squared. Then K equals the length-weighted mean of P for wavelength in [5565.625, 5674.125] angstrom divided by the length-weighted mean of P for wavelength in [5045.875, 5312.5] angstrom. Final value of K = 1.1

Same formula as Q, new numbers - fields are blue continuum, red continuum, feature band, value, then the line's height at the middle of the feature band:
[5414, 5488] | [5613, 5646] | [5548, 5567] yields -0.012 mag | 22.3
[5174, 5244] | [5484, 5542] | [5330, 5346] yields -0.008 mag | 22.7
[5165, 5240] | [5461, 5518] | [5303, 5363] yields -0.019 mag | 22.7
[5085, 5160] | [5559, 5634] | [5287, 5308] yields 0.000 mag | 23.3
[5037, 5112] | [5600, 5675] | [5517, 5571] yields 0.011 mag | 22.5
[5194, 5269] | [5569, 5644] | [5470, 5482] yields -0.012 mag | 22.3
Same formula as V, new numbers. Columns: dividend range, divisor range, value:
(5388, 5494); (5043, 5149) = 1.07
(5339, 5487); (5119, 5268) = 1.07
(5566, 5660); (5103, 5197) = 1.11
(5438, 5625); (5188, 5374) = 1.06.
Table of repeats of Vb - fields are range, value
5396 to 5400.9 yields 22.2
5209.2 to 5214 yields 22.5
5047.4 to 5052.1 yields 24.2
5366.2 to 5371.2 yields 21.9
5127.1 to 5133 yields 23.3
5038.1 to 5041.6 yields 23.1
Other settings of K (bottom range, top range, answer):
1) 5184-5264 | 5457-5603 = 1.08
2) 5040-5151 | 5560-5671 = 1.10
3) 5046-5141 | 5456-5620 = 1.09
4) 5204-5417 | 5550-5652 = 1.06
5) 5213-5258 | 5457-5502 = 1.05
